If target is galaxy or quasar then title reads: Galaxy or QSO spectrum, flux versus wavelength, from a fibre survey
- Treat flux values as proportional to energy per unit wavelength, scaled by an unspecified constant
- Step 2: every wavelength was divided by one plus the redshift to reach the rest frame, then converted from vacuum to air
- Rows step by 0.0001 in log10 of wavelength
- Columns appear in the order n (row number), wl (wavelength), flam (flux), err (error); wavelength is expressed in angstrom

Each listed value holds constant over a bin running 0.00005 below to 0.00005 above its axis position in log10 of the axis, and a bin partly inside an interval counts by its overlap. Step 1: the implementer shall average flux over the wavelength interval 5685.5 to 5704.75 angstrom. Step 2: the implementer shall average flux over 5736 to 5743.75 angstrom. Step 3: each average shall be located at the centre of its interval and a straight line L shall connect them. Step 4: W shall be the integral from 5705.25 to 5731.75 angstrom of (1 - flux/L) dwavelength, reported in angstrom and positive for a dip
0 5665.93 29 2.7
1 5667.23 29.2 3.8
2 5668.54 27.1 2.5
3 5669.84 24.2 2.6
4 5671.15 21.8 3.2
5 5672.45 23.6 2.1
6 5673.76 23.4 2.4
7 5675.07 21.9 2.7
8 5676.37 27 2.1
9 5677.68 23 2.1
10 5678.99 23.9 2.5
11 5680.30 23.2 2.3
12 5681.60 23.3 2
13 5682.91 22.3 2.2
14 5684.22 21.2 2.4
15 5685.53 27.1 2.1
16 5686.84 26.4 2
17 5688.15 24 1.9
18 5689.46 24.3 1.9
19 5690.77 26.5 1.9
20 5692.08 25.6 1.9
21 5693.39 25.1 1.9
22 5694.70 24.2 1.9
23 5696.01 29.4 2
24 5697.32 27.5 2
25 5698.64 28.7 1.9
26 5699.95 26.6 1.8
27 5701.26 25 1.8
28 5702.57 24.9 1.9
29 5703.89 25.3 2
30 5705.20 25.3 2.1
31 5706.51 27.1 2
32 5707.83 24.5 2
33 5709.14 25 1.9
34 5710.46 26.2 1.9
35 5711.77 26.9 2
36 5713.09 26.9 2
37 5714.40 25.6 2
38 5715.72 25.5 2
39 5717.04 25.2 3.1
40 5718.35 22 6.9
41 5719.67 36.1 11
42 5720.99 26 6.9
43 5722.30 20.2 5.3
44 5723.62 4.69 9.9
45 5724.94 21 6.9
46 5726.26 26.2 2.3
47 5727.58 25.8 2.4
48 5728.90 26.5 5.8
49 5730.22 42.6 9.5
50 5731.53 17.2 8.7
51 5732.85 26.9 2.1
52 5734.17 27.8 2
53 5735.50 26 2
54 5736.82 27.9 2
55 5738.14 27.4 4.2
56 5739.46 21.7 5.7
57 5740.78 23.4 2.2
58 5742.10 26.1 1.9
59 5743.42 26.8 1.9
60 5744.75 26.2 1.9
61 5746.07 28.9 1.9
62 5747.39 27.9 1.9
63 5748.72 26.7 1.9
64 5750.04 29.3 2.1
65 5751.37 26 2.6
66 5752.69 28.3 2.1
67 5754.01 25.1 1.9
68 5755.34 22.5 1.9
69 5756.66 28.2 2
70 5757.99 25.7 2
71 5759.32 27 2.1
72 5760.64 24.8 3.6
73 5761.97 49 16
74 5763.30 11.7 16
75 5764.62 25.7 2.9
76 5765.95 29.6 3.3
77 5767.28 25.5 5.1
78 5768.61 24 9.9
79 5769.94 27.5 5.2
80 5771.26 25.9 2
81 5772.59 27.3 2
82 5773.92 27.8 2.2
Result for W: 0.6 angstrom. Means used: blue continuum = 26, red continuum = 25.5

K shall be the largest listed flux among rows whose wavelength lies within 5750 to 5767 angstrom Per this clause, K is 49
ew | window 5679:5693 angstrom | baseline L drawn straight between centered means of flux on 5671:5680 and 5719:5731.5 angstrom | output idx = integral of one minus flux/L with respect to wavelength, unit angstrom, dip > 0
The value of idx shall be -0.3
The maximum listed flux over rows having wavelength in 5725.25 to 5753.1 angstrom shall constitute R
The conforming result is 42.6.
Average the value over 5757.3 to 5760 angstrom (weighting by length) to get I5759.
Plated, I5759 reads 26.3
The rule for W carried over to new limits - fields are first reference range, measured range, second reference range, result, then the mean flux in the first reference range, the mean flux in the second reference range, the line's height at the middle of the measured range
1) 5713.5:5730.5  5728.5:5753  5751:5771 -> -1.2 angstrom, 24.8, 26.7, 25.7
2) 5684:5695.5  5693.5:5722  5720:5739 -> -1.4 angstrom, 25.1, 24.9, 25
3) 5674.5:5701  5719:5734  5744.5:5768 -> 0.7 angstrom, 25.1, 27.1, 26.2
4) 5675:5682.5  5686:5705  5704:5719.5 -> -0.9 angstrom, 23.8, 25.8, 24.8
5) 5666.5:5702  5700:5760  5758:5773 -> 1.0 angstrom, 25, 27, 26.2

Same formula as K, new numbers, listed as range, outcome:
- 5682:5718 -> 29.4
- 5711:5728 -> 36.1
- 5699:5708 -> 27.1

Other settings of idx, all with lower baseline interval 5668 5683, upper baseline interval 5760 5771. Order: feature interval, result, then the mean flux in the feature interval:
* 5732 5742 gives 0.14 angstrom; 25.7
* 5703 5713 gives -0.32 angstrom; 25.8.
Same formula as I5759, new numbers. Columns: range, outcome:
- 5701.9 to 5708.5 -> 25.4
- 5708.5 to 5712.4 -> 26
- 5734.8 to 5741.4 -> 25.3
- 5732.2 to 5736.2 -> 26.9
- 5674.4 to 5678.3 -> 24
